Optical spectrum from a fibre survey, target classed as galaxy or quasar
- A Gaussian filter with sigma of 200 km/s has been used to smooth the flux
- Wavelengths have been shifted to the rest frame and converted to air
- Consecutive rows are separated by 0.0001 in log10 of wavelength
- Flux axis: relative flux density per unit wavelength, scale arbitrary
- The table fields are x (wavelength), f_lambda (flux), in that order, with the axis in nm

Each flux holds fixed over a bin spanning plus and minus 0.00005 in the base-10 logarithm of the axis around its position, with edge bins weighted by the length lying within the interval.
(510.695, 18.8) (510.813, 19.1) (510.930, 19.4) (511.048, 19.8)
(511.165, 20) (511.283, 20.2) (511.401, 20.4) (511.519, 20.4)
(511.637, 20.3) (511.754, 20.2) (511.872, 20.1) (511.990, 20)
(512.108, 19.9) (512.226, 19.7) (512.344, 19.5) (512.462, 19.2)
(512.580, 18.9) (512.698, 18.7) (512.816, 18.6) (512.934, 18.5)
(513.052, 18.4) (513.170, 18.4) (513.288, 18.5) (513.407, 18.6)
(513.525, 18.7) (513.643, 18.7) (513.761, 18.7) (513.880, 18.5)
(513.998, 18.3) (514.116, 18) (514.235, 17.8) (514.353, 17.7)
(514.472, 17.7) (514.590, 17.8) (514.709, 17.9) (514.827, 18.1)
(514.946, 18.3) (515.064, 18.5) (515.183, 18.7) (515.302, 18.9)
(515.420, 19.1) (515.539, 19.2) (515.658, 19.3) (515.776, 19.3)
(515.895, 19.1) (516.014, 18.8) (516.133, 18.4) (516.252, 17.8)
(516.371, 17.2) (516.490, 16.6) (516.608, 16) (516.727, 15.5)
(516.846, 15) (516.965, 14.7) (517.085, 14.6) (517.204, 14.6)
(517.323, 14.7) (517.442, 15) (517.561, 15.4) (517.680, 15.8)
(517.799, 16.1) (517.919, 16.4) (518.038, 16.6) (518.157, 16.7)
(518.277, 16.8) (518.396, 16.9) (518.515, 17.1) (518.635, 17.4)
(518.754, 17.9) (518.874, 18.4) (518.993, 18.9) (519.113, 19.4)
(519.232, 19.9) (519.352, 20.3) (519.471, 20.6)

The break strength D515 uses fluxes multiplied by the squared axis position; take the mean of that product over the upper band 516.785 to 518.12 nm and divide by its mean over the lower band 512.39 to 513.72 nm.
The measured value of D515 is 0.84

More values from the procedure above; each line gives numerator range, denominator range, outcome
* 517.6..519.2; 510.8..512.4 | 0.89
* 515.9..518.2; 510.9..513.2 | 0.84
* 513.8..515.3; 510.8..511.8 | 0.92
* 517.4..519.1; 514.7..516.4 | 0.92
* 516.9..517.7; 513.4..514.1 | 0.82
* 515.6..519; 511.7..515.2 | 0.91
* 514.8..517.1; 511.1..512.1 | 0.89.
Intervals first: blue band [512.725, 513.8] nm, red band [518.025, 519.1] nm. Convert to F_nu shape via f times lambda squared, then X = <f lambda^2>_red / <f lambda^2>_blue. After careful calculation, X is 0.96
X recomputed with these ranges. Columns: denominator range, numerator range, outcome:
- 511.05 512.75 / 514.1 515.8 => 0.94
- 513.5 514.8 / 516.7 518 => 0.85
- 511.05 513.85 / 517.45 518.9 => 0.88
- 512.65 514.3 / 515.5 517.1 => 0.95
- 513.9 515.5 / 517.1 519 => 0.91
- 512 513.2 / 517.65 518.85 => 0.90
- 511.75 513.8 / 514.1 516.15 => 0.98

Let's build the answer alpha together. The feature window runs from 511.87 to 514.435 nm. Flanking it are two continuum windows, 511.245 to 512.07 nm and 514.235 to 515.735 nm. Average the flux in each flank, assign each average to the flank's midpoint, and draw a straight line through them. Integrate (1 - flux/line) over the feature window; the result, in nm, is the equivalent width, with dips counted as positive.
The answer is 0.088 nm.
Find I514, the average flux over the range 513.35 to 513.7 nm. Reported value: 18.7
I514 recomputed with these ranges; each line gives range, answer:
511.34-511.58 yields 20.3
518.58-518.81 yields 17.7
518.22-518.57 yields 17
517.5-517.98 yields 15.9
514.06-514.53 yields 17.8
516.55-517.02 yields 15.3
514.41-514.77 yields 17.8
